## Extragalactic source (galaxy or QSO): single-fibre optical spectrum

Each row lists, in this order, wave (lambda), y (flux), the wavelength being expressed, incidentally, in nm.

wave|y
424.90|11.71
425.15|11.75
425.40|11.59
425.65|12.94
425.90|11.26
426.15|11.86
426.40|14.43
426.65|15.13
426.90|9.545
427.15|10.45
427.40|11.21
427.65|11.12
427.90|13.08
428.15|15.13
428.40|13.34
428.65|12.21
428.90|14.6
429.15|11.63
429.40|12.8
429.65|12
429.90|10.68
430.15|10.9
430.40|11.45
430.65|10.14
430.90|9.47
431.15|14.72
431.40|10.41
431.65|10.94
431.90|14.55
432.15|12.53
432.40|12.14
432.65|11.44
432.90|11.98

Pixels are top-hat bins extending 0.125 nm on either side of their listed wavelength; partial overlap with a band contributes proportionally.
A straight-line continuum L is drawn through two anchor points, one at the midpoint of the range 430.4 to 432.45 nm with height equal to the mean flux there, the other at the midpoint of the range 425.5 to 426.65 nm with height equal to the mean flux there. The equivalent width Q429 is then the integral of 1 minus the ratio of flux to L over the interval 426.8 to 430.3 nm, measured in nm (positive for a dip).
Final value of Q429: 0.09 nm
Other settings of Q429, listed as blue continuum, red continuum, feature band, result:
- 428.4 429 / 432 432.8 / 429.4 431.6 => 0.25 nm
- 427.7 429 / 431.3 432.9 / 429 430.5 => 0.15 nm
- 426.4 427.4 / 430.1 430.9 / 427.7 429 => -0.24 nm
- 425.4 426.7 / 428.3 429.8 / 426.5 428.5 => 0.06 nm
